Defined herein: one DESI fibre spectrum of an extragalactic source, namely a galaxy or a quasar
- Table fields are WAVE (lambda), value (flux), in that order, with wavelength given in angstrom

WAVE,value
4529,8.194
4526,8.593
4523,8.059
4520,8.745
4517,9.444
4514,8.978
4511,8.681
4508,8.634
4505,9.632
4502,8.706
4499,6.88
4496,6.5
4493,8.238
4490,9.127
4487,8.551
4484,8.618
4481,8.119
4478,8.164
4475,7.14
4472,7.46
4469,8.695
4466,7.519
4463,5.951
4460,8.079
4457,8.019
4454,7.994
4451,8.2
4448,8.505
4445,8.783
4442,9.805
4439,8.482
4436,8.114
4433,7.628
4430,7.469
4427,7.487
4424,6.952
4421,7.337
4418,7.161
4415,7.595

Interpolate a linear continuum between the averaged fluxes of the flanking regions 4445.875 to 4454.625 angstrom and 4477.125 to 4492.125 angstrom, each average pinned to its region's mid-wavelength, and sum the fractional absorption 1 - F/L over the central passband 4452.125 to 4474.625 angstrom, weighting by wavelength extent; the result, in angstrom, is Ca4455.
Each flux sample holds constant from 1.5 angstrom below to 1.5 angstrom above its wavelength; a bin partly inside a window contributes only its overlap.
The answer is 1.95 angstrom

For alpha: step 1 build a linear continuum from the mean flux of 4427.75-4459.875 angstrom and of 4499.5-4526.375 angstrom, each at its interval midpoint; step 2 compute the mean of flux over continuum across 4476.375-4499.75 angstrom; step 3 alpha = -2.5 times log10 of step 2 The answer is 0.07 mag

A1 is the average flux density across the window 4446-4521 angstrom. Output 8.18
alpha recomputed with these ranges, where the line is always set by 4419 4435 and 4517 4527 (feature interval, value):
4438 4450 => -0.168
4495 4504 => 0.108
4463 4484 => 0.030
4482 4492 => -0.071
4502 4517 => -0.069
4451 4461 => -0.040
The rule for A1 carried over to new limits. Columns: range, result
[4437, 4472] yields 8.15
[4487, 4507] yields 8.22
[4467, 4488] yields 8.08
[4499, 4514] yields 8.72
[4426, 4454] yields 8.27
